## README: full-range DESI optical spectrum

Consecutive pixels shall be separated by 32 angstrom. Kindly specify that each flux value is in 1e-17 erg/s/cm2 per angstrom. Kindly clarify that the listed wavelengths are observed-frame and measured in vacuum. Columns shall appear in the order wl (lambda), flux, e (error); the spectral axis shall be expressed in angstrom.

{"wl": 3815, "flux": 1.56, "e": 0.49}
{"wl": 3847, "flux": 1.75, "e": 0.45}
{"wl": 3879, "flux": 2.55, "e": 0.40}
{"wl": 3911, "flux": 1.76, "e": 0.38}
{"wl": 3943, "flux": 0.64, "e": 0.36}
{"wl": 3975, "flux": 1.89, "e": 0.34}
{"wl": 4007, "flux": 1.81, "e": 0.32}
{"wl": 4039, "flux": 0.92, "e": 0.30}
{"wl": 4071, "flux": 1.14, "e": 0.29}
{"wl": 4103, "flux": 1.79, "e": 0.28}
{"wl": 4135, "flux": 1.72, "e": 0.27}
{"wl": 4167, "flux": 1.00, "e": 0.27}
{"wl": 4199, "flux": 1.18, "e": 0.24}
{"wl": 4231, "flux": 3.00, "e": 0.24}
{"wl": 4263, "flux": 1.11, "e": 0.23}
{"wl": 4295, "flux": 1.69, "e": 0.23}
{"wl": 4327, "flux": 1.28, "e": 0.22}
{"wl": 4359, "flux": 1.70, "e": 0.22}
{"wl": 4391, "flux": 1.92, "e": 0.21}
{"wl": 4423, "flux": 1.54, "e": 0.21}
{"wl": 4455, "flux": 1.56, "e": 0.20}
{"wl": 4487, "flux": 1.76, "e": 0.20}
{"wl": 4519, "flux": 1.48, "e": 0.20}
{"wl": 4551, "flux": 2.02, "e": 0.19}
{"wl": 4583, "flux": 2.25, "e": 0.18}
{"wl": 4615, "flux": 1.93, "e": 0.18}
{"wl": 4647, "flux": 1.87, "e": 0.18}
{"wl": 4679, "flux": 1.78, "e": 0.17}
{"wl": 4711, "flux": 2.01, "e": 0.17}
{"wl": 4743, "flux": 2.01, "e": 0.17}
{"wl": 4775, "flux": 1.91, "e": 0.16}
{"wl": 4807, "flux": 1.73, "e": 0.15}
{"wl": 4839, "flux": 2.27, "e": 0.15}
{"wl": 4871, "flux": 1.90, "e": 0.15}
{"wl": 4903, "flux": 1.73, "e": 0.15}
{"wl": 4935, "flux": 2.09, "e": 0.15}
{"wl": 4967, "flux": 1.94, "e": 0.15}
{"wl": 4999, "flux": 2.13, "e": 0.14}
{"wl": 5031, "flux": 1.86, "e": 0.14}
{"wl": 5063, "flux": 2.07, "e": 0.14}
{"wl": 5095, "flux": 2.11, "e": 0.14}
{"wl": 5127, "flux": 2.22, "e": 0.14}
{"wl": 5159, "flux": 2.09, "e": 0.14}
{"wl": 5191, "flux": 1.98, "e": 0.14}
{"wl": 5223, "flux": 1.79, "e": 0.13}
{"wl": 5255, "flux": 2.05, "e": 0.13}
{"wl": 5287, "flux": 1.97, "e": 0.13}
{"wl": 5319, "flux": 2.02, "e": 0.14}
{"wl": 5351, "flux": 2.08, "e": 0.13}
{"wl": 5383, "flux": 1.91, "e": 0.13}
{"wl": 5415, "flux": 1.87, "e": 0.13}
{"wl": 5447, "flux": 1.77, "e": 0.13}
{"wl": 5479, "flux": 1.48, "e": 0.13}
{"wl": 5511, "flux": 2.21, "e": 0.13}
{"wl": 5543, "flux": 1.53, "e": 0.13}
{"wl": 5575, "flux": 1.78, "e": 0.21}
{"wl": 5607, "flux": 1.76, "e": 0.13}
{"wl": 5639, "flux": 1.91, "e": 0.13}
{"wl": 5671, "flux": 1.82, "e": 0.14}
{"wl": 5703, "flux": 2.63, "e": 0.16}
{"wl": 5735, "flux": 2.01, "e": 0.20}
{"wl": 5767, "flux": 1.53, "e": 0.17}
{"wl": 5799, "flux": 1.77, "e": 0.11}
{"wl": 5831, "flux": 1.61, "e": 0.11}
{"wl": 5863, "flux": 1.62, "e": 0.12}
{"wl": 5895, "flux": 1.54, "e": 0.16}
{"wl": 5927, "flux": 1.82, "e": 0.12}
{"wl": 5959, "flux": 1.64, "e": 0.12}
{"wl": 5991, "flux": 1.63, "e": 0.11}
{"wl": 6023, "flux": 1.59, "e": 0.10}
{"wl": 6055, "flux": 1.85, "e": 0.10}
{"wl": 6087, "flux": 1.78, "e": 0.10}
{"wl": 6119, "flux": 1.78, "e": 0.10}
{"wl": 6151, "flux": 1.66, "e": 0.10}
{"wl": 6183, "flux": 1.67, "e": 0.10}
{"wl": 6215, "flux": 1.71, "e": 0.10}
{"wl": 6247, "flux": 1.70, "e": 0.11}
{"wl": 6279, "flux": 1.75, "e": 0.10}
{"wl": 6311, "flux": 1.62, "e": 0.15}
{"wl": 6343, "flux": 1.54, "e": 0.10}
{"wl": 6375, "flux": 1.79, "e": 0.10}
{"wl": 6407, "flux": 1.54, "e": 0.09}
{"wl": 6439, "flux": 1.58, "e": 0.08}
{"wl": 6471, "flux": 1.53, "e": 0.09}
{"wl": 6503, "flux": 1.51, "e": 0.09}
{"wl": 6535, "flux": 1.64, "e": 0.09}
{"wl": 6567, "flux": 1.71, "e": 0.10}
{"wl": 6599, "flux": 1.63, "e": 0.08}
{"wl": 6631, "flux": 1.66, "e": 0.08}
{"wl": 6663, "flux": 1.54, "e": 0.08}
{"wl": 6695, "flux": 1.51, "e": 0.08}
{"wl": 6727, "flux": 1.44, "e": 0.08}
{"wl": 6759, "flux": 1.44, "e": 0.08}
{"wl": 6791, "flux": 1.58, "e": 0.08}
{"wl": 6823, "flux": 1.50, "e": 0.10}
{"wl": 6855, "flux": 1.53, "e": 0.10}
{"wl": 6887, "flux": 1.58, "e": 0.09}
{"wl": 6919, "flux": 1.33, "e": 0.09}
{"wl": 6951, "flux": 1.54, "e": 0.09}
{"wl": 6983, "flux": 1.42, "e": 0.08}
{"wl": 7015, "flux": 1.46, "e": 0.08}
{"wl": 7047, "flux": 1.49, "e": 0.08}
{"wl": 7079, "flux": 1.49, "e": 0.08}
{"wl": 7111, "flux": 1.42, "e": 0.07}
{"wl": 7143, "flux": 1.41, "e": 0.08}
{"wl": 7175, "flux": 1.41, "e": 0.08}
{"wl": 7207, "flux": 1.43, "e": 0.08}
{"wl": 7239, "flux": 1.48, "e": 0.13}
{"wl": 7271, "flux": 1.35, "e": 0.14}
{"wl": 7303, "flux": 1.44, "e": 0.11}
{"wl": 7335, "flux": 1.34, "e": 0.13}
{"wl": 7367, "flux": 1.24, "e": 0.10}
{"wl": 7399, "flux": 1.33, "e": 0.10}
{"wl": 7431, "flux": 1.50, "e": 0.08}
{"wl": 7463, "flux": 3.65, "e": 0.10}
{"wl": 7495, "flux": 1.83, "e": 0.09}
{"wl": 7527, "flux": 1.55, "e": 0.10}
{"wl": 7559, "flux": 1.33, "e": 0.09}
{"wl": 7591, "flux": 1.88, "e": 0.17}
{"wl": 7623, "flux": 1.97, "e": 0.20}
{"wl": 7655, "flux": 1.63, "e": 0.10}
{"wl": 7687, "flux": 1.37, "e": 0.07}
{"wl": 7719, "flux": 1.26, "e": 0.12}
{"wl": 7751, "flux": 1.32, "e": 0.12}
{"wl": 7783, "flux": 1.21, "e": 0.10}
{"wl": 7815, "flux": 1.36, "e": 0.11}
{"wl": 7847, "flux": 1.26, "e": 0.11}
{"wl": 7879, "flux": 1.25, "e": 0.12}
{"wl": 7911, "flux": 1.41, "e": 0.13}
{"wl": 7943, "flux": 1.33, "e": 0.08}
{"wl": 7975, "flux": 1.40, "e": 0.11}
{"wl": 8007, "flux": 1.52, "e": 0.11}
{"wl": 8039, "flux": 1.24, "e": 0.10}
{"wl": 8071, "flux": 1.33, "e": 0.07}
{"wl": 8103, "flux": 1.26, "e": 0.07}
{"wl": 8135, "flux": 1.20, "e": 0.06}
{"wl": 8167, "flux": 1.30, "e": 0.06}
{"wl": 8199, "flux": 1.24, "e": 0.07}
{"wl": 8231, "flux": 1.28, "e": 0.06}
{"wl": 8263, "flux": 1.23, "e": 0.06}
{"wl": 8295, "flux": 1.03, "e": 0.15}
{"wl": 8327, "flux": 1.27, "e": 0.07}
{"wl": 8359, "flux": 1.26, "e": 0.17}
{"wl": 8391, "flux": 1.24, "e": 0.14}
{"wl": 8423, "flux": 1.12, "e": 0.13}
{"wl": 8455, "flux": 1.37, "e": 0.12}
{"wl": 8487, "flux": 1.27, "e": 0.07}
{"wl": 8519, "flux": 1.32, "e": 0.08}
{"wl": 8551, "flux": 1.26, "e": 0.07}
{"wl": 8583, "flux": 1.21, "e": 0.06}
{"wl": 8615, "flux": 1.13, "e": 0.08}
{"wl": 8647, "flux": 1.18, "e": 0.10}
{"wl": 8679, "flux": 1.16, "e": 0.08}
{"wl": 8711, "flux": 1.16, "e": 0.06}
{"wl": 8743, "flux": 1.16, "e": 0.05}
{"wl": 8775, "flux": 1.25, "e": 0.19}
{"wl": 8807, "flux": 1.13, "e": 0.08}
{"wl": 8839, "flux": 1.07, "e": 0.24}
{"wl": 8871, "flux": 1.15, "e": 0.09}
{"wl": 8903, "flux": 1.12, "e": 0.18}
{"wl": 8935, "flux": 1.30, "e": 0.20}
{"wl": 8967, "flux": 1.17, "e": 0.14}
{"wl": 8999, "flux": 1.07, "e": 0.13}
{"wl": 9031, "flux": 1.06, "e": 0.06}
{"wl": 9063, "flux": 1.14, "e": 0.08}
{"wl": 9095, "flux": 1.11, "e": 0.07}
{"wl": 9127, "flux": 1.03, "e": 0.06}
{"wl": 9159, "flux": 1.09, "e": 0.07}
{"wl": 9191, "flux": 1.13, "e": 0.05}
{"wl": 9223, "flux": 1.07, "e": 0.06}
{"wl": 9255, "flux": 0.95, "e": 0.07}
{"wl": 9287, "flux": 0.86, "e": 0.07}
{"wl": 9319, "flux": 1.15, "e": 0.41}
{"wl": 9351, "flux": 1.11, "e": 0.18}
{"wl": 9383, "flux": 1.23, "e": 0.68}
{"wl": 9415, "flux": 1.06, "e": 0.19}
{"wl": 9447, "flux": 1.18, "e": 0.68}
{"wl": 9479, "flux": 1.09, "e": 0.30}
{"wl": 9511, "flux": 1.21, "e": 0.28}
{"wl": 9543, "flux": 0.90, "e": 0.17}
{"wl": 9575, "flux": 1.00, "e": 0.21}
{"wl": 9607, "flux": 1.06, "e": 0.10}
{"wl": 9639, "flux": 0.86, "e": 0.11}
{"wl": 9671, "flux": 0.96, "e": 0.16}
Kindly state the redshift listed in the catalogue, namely 0.14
